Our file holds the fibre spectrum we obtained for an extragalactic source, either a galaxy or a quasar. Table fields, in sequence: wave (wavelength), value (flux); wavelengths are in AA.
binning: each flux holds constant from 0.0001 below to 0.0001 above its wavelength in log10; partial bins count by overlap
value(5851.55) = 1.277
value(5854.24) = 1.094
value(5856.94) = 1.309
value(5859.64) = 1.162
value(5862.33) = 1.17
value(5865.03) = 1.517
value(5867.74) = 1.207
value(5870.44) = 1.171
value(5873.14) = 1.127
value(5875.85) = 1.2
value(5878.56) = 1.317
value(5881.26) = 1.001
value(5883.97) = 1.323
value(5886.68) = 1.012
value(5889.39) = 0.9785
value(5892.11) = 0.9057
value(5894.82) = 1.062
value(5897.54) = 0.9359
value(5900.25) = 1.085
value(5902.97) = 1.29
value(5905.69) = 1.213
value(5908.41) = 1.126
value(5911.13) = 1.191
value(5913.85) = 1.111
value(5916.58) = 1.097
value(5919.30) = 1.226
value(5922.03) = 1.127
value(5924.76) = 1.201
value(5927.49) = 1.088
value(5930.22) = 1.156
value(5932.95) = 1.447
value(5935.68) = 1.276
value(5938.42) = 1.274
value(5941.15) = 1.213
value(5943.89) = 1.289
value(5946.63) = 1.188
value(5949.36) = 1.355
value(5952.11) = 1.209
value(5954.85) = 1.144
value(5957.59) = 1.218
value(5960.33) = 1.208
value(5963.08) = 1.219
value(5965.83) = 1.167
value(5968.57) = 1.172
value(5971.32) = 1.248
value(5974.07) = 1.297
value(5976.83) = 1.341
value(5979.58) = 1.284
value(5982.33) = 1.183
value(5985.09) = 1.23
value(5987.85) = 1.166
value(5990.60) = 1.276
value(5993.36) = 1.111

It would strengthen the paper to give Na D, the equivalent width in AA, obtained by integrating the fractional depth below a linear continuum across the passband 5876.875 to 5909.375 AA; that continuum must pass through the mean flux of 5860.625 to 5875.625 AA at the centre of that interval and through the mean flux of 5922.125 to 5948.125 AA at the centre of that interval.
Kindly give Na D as 3.4 AA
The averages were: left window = 1.23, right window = 1.23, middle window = 1.1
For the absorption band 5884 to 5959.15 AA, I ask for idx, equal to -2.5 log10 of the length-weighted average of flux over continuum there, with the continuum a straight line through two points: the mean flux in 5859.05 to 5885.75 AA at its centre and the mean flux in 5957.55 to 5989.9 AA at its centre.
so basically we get 0.05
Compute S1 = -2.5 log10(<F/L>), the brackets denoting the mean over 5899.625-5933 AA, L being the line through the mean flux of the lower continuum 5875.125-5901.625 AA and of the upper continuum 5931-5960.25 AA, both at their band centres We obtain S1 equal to -0.01 mag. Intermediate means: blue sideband 1.08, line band 1.17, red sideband 1.26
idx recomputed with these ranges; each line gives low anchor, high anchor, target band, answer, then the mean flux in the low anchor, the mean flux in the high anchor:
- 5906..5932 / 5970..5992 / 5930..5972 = -0.03 mag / 1.15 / 1.25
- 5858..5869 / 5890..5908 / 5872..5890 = 0.03 mag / 1.27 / 1.08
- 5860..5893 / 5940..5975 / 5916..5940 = -0.01 mag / 1.16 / 1.22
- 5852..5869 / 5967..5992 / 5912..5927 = 0.09 mag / 1.25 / 1.24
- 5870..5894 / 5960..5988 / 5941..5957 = -0.03 mag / 1.11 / 1.23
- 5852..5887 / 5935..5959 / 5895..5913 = 0.08 mag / 1.21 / 1.24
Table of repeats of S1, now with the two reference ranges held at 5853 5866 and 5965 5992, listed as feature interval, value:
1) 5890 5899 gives 0.27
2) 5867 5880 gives 0.04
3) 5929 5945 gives -0.03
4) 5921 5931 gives 0.09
